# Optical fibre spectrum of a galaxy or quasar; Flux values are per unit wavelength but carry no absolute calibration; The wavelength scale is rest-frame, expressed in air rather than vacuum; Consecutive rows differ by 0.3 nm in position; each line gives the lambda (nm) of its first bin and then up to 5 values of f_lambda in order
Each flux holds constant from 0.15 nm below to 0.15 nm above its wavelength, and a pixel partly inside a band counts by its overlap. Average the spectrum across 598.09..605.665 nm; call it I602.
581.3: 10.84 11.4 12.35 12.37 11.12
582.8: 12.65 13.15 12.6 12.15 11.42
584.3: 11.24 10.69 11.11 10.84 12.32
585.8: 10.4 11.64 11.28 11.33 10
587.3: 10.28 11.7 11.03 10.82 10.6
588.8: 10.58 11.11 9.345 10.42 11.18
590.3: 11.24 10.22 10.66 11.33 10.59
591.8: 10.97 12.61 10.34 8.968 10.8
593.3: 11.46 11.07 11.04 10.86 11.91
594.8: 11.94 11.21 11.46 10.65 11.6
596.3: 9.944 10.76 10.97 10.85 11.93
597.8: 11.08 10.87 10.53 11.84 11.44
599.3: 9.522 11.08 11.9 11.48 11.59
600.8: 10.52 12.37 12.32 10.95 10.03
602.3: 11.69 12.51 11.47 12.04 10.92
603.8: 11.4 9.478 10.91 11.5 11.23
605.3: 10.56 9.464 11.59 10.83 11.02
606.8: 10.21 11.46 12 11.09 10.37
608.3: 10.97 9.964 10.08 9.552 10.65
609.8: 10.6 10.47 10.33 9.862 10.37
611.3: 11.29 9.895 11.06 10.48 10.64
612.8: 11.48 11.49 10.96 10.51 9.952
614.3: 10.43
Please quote 11.2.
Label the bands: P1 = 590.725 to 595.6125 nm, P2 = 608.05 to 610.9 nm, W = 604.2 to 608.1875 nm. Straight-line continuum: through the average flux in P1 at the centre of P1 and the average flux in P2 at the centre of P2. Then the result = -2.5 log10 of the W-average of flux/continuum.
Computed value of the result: -0.05 mag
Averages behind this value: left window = 11.1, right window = 10.3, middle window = 10.9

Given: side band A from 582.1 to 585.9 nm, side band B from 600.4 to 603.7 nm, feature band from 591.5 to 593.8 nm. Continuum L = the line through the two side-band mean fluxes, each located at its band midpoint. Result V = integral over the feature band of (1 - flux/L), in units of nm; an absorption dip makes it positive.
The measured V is 0.14 nm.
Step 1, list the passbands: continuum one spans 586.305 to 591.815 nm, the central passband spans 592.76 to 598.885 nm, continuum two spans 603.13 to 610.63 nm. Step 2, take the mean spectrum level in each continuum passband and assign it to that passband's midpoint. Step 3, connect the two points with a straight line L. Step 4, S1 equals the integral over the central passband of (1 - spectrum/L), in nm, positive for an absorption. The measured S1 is -0.21 nm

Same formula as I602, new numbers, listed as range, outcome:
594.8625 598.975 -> 11.1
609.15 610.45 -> 10.4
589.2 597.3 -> 10.9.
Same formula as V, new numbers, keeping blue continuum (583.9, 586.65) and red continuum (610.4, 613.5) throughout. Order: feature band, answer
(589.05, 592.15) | 0.08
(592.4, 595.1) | 0.02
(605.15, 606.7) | 0.02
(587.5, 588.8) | 0.02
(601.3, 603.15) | -0.10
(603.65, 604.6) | 0.02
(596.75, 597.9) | -0.02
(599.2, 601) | -0.02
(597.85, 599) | -0.02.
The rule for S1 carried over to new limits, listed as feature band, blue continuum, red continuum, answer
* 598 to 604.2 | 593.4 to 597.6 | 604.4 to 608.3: -0.12 nm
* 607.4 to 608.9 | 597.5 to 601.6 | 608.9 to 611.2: -0.03 nm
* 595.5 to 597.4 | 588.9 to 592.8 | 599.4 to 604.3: 0.03 nm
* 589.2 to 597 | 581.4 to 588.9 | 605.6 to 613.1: 0.18 nm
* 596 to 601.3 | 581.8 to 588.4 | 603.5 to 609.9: -0.06 nm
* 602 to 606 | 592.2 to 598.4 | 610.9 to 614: -0.08 nm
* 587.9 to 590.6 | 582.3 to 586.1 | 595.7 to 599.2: 0.18 nm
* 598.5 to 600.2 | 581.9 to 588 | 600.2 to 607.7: 0.01 nm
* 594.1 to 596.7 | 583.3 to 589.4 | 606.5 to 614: -0.05 nm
